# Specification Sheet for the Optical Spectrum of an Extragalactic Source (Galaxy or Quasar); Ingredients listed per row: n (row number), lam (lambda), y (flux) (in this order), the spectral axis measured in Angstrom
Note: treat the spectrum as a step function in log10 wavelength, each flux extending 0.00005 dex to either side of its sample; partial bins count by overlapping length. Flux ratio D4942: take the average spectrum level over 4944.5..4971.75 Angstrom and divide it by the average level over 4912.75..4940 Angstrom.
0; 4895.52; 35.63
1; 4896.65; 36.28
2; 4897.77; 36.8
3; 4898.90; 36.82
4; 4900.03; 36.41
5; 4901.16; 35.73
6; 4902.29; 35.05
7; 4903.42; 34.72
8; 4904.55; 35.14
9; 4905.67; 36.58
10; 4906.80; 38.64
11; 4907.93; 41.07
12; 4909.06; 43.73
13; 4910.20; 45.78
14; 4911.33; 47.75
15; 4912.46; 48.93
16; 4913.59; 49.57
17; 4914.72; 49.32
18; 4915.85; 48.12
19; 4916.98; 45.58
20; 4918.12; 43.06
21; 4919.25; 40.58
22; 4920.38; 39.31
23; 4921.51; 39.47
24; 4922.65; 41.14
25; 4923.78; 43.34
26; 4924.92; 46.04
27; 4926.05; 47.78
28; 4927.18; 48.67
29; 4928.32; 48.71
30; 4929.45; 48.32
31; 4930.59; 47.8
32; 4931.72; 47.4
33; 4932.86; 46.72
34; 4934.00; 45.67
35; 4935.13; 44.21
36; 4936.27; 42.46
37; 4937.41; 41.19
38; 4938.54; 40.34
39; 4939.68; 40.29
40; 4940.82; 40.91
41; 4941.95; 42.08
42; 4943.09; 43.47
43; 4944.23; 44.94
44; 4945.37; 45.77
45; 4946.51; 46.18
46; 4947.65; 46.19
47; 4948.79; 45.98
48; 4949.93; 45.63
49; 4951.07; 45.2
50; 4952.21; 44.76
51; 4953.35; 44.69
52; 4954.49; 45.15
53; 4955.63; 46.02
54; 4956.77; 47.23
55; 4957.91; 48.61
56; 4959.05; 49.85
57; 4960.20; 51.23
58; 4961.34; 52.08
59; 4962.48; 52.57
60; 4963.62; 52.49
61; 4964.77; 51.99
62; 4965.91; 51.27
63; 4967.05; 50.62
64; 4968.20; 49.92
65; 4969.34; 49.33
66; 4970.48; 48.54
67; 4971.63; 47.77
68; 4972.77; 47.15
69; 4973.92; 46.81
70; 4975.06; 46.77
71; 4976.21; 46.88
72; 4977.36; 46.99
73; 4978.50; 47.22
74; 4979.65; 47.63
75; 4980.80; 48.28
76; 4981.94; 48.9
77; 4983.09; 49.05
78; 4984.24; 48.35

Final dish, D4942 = 1.08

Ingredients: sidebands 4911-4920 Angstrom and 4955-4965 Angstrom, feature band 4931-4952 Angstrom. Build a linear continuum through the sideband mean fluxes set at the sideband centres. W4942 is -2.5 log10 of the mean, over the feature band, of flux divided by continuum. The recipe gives 0.10 mag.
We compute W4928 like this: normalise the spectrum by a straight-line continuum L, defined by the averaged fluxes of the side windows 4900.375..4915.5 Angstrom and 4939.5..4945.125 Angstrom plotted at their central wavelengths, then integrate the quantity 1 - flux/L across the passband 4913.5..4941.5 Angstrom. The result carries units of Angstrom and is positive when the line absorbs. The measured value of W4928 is -1.5 Angstrom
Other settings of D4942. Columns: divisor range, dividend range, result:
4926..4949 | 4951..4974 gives 1.09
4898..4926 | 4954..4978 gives 1.17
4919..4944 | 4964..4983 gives 1.10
